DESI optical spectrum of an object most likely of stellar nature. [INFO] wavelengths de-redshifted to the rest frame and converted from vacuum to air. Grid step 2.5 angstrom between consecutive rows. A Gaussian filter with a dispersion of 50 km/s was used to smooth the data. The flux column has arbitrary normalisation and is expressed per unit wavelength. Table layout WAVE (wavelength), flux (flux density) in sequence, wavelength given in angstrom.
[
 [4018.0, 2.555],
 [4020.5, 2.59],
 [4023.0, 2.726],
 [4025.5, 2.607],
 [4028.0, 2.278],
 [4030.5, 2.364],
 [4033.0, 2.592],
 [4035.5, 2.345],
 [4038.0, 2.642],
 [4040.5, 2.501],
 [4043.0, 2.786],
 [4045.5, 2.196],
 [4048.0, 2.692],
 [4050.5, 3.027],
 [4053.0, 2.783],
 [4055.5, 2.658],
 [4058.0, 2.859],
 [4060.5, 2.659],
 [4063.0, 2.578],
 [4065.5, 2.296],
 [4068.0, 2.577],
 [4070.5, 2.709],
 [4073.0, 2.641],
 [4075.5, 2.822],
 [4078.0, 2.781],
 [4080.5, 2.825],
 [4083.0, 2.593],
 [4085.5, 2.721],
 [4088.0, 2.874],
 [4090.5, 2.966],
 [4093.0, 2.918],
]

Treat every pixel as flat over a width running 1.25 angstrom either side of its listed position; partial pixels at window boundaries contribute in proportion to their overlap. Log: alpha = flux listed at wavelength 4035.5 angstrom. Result 2.345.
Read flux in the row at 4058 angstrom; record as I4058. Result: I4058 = 2.859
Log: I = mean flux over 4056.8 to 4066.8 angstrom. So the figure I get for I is 2.6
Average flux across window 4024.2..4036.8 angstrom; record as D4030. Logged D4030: 2.44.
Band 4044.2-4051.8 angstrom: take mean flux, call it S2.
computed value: 2.64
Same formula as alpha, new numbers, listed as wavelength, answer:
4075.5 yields 2.822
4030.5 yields 2.364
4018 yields 2.555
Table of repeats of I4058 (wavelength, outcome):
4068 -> 2.577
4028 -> 2.278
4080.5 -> 2.825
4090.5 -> 2.966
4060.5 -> 2.659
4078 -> 2.781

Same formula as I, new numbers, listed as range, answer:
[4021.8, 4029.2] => 2.54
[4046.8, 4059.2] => 2.8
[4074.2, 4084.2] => 2.76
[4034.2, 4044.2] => 2.57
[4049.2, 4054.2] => 2.9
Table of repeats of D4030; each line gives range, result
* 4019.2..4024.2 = 2.66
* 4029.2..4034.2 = 2.47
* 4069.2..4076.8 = 2.72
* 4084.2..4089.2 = 2.79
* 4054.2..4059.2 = 2.76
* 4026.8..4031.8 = 2.32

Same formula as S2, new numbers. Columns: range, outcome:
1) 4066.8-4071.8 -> 2.64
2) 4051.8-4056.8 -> 2.72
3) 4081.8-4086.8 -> 2.66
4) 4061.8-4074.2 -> 2.56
